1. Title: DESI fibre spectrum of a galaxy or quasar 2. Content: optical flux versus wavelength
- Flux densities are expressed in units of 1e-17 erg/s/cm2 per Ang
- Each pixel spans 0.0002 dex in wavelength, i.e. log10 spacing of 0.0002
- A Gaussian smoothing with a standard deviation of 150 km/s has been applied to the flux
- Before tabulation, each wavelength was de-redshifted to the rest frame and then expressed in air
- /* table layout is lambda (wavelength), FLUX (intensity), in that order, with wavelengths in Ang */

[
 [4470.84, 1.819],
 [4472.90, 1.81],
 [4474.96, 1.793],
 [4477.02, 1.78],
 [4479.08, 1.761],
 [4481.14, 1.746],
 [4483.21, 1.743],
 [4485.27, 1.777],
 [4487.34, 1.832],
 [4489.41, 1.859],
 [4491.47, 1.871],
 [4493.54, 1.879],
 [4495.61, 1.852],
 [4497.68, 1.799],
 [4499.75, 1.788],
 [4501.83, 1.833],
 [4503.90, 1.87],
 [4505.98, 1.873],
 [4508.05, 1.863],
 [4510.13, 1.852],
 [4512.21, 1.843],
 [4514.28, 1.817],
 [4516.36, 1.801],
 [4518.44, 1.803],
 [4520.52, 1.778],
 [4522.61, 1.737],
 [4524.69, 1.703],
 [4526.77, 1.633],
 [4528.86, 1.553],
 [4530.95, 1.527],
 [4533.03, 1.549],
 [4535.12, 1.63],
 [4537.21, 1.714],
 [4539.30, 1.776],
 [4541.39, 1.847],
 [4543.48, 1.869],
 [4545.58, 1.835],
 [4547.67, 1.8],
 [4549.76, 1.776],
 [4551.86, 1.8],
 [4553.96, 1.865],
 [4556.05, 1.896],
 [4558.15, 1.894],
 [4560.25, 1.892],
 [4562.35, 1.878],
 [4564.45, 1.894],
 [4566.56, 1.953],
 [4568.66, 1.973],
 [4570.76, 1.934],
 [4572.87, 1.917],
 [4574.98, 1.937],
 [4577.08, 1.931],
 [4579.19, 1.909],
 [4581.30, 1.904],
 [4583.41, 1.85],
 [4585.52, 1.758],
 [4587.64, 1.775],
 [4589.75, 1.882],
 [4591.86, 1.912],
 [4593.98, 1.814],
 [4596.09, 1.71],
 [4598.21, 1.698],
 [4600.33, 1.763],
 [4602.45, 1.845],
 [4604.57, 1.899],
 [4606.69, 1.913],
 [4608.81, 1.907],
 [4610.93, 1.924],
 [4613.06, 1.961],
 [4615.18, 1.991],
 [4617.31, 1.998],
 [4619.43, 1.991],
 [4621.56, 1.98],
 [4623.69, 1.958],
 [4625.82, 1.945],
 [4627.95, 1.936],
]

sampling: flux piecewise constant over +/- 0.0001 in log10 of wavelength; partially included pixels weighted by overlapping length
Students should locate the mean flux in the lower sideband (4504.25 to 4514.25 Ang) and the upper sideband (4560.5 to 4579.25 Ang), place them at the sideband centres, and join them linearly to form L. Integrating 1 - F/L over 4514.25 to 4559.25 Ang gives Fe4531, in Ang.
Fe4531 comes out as 3.2 Ang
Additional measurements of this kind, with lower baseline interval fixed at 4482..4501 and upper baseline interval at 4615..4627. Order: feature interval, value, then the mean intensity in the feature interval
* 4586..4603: 1.28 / 1.8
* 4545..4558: 0.41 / 1.83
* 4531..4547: 1.23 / 1.73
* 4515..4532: 1.51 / 1.69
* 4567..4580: -0.11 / 1.94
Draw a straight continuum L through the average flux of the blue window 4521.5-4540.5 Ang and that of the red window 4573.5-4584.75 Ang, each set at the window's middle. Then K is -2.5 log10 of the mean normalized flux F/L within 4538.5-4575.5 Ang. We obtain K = -0.052 mag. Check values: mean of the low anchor 1.65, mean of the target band 1.87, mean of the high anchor 1.9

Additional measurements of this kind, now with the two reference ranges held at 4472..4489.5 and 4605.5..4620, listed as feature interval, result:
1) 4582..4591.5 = 0.05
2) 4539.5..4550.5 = 0.03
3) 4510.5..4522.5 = 0.02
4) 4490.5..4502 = -0.02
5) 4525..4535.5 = 0.17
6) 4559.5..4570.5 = -0.02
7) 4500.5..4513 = -0.02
